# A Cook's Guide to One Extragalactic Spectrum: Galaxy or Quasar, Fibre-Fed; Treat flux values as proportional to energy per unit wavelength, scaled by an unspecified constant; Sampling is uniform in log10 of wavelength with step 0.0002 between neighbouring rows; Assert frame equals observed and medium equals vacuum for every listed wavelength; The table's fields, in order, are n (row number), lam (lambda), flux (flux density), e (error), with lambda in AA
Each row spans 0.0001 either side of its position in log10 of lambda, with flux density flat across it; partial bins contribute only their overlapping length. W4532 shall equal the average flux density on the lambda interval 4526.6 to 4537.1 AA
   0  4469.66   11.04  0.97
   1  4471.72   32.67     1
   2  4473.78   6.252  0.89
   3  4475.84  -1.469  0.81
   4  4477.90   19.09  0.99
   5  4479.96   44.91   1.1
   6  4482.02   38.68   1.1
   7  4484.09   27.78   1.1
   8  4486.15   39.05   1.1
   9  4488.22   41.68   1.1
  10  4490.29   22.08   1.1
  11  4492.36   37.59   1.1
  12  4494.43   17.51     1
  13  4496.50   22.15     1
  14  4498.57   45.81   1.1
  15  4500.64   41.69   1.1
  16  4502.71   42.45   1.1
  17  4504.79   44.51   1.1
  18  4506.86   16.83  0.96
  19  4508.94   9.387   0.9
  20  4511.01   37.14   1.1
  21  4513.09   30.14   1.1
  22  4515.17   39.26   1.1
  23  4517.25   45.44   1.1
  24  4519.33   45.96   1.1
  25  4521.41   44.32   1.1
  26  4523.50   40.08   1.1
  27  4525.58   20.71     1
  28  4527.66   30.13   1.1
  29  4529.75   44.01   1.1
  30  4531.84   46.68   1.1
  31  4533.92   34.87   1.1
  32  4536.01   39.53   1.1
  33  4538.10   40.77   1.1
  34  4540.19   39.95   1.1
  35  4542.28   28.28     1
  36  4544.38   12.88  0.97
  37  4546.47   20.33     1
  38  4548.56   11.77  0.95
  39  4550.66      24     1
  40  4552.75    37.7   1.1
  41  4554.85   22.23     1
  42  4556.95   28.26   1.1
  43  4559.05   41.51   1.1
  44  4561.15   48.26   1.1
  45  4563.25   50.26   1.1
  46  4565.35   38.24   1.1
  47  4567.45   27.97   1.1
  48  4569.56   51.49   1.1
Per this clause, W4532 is 39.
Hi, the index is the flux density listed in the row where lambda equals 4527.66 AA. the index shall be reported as 30.13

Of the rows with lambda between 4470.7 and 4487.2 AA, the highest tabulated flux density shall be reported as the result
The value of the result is 44.91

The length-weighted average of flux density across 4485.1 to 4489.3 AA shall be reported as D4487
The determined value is 40.1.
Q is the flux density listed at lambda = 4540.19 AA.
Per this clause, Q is 39.95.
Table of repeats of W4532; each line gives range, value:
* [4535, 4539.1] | 40.1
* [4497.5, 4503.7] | 43.2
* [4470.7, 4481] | 20.3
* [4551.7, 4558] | 29.4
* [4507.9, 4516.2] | 29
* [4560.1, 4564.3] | 49.3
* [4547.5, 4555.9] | 23.9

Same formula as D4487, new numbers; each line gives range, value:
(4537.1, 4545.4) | 30.4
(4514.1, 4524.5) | 43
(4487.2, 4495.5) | 29.6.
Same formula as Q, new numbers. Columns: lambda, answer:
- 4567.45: 27.97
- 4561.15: 48.26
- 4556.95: 28.26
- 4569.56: 51.49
